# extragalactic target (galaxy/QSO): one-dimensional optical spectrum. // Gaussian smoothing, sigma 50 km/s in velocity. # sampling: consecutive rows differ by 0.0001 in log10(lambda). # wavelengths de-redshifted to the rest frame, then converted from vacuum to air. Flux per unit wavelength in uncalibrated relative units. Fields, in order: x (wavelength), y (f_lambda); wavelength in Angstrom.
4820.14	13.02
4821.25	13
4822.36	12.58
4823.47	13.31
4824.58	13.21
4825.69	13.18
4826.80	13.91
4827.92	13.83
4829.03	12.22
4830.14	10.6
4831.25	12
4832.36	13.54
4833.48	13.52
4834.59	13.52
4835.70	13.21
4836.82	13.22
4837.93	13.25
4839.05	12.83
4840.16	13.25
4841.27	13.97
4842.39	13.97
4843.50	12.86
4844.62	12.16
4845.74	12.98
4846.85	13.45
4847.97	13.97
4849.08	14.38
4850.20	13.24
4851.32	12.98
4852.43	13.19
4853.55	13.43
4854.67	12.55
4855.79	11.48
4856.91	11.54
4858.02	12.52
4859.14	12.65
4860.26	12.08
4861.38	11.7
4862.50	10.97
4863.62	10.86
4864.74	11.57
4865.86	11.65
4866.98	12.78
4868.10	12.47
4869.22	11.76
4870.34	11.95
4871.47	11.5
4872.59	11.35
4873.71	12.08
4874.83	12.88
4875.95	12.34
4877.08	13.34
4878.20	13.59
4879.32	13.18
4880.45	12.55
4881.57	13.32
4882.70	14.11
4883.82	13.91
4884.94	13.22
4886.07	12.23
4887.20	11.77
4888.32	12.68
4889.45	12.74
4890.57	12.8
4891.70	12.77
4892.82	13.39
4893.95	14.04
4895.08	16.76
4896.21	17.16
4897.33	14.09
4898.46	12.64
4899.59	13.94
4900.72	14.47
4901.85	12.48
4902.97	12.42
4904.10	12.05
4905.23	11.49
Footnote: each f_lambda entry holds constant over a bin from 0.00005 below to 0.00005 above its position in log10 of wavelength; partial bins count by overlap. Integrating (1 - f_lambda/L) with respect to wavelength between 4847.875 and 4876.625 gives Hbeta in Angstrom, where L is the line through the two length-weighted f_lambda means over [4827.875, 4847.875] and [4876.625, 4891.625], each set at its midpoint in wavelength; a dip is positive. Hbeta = 1.6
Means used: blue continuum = 13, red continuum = 13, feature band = 12.3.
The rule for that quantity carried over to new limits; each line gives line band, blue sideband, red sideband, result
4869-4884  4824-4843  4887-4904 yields 0.9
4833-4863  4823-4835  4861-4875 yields -1.3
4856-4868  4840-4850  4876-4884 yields 1.4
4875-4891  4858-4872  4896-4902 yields 0.0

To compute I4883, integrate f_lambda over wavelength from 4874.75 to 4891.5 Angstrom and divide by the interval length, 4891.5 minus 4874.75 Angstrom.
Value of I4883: 13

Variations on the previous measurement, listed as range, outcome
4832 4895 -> 12.8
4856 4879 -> 12.1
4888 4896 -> 13.8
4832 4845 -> 13.3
